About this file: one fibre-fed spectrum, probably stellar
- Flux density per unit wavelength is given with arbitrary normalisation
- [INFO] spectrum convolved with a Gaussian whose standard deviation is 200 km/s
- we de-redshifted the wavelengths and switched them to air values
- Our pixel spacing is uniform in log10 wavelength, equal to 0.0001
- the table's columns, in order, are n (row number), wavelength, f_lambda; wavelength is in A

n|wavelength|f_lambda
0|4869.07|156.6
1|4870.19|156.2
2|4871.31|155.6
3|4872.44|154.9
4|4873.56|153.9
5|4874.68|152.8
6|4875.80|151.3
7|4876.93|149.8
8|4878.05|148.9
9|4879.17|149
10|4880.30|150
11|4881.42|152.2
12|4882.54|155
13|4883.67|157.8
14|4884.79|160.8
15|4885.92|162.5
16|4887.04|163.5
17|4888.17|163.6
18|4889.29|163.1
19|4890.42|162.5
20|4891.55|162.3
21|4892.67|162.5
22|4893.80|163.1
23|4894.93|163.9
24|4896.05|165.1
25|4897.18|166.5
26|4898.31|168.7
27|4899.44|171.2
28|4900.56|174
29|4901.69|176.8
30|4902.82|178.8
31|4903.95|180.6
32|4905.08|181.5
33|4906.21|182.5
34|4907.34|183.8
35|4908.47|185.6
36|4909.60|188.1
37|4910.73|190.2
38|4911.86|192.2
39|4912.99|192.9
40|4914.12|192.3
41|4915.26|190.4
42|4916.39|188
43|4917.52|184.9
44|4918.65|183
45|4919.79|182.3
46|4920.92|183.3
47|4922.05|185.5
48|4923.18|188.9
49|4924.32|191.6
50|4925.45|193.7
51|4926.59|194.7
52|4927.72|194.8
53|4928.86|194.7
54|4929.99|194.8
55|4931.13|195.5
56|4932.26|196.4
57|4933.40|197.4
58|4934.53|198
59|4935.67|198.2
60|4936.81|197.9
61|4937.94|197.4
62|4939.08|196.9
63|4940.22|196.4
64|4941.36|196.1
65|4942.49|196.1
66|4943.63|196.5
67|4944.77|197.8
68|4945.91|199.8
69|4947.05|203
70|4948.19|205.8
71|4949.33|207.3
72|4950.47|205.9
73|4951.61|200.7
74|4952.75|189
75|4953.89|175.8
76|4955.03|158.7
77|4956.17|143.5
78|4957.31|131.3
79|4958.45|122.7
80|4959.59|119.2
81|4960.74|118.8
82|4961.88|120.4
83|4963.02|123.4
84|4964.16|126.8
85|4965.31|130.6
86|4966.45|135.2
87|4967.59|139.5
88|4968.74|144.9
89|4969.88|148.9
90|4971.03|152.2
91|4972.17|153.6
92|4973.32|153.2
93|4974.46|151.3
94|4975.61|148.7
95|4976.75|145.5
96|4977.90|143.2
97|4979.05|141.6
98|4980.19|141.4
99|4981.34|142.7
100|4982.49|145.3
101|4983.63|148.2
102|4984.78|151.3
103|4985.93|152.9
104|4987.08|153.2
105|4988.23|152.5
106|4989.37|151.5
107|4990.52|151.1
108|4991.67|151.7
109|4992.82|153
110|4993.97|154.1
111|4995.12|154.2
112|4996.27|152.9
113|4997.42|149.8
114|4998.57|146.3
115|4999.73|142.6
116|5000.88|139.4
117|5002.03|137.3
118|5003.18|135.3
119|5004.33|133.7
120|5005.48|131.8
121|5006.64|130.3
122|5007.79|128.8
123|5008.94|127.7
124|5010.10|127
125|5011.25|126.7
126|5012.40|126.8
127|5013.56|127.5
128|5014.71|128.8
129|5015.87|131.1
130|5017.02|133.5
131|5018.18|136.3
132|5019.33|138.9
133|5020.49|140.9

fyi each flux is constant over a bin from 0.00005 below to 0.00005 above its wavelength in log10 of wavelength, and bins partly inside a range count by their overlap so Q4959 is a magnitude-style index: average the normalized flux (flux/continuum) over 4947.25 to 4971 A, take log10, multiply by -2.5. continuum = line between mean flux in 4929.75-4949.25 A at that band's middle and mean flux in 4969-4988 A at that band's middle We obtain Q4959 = 0.14 mag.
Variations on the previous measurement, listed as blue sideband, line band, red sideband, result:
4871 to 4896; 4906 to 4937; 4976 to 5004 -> -0.23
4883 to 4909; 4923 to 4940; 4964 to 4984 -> -0.23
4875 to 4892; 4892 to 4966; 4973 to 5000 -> -0.17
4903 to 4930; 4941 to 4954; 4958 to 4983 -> -0.24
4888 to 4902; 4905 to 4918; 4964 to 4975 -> -0.17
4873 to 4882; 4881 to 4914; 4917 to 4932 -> -0.03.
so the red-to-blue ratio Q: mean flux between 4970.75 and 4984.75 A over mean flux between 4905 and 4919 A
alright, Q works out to 0.79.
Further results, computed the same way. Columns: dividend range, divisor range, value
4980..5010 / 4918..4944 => 0.75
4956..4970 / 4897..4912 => 0.72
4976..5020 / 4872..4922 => 0.83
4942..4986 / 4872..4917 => 0.93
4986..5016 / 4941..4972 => 0.87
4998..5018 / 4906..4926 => 0.71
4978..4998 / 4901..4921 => 0.81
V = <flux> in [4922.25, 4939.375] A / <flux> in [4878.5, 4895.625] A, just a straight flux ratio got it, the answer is 1.22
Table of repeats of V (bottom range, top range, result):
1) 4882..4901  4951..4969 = 0.87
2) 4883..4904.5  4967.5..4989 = 0.89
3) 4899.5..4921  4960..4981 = 0.76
